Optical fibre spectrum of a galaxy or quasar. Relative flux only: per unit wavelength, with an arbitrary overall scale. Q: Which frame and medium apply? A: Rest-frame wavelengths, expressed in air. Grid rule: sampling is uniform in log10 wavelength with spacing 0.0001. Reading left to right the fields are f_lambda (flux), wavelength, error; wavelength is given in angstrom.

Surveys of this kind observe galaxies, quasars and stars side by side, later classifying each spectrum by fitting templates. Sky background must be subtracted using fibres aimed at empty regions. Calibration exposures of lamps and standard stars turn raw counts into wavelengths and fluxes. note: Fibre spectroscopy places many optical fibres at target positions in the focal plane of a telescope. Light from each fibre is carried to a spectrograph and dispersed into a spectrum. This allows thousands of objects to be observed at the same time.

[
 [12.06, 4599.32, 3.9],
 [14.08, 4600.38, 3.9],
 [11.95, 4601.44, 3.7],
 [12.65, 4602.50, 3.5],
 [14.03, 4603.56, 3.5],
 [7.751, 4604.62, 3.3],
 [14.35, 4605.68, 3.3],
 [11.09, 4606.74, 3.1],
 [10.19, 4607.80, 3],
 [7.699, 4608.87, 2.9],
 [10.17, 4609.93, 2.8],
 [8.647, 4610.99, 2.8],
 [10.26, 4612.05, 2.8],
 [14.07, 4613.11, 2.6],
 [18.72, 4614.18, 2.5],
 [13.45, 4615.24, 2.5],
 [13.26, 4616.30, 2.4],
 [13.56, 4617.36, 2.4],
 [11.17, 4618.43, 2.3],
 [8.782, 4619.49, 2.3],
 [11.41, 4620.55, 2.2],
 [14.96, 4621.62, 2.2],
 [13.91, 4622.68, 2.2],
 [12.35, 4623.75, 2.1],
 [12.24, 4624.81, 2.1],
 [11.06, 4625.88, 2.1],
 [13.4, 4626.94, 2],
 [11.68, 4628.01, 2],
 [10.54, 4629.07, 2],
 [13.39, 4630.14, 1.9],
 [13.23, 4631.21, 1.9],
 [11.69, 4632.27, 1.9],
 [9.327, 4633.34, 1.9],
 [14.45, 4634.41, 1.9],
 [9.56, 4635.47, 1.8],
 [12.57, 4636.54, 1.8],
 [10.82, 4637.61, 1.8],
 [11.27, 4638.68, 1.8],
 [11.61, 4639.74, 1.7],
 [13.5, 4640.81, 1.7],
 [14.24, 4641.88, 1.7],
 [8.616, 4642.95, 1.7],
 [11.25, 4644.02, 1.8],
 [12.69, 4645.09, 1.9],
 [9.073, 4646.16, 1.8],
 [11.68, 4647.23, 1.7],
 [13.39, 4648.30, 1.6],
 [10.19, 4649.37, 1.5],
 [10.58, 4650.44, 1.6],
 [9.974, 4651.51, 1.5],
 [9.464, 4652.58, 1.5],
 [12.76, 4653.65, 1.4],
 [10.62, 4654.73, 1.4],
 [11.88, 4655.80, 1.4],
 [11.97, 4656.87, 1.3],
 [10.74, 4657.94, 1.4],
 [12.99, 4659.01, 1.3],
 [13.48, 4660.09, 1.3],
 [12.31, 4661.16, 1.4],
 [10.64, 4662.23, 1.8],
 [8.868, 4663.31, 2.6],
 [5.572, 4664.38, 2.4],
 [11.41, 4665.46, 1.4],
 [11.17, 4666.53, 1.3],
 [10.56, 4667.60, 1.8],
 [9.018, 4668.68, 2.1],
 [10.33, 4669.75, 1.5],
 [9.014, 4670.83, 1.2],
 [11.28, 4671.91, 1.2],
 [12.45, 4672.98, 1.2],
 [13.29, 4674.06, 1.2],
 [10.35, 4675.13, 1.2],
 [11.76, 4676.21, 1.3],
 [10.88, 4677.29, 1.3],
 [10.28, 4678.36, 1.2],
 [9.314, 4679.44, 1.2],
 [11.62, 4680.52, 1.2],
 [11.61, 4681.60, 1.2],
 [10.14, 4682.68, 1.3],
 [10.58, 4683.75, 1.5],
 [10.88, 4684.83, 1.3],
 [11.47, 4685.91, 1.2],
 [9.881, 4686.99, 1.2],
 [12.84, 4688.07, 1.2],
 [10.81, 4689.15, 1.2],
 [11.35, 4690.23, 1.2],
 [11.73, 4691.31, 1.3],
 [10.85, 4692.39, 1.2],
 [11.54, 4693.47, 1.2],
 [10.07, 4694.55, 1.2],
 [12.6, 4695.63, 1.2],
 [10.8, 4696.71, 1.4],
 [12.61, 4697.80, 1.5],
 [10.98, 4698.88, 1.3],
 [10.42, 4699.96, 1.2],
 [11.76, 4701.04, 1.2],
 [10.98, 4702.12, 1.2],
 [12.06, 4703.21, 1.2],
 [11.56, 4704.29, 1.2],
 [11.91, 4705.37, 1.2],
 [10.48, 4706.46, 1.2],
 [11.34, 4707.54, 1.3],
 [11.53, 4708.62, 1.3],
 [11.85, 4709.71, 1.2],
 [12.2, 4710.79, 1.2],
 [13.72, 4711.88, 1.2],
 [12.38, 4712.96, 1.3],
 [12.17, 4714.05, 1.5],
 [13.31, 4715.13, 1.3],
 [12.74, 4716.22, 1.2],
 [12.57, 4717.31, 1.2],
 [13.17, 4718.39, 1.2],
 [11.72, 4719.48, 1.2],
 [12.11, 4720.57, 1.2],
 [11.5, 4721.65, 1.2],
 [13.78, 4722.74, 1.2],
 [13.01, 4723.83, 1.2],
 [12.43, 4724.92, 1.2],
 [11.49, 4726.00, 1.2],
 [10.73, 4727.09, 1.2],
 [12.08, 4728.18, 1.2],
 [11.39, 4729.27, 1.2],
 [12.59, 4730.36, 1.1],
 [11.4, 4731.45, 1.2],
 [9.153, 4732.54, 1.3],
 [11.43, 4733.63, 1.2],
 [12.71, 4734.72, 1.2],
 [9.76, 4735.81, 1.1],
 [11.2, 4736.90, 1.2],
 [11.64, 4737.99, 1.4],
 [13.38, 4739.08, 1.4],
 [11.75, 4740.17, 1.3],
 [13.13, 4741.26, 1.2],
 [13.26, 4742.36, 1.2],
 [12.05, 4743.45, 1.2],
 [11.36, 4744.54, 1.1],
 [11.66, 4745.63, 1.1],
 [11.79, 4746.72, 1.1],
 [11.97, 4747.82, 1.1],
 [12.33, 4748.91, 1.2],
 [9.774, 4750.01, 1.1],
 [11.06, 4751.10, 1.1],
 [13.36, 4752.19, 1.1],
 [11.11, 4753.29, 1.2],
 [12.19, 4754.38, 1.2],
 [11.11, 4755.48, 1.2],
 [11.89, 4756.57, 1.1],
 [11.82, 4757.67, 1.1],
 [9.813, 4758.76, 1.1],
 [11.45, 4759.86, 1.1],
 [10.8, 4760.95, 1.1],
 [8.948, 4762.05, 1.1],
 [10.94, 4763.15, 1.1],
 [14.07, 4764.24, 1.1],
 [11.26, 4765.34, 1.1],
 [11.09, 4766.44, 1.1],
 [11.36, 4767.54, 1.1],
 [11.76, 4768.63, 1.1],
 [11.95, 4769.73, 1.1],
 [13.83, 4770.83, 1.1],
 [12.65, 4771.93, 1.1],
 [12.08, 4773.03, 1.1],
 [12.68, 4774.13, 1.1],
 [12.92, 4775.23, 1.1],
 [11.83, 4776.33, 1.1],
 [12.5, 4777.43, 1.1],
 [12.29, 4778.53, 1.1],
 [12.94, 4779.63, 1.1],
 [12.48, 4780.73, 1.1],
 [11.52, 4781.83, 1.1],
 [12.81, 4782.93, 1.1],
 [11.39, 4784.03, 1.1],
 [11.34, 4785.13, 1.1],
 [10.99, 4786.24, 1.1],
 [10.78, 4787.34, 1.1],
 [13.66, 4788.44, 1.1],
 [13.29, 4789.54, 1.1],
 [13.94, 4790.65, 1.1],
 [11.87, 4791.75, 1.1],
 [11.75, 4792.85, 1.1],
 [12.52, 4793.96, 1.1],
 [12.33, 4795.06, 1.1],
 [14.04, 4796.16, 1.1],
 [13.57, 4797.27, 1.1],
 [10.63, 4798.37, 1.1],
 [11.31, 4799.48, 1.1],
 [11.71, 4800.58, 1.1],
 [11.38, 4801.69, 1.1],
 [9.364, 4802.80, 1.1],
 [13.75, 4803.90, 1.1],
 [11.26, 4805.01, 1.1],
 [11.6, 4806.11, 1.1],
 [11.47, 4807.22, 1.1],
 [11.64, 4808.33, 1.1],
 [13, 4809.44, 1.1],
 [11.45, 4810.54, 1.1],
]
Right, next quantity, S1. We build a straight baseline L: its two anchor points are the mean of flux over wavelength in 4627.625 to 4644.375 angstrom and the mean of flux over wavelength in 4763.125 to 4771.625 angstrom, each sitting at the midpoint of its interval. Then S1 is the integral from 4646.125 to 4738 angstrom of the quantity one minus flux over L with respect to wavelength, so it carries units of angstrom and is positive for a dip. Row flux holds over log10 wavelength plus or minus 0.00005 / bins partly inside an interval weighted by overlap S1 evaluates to 4.20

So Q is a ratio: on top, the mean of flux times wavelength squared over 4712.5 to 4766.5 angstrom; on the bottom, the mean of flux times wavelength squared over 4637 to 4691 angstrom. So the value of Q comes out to 1.1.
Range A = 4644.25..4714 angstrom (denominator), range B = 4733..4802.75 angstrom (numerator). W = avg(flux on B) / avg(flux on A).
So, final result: 1.1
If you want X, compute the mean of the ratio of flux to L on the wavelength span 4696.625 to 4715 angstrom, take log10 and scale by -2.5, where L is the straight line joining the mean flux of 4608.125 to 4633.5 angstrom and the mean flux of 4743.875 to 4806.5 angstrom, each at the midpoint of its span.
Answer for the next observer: 0.02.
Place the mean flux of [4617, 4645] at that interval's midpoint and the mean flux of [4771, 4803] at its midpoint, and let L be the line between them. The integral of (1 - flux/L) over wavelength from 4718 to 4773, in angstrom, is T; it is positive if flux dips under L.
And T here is 1.7 angstrom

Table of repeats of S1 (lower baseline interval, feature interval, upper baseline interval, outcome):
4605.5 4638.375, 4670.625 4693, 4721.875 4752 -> 1.5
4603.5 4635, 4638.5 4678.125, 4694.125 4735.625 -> 2.8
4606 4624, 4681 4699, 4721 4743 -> 1.1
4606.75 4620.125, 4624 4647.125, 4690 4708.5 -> -0.3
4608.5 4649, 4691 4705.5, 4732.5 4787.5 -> 0.6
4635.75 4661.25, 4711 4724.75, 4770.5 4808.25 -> -0.9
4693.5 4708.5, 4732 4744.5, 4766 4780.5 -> 0.1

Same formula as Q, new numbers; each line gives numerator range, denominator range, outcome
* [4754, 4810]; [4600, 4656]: 1.08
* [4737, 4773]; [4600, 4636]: 1.04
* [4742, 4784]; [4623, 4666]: 1.09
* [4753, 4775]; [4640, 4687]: 1.11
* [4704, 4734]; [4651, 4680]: 1.13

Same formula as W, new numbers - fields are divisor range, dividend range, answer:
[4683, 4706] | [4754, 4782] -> 1.05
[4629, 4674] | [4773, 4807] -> 1.08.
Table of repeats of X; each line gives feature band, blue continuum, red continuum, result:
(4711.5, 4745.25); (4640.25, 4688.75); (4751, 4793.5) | -0.048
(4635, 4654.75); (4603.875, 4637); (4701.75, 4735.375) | 0.061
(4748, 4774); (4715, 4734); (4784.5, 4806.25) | 0.038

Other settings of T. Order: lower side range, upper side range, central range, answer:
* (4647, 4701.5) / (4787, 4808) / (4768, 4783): -0.6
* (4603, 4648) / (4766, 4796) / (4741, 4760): 0.7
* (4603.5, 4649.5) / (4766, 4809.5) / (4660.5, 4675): 1.7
